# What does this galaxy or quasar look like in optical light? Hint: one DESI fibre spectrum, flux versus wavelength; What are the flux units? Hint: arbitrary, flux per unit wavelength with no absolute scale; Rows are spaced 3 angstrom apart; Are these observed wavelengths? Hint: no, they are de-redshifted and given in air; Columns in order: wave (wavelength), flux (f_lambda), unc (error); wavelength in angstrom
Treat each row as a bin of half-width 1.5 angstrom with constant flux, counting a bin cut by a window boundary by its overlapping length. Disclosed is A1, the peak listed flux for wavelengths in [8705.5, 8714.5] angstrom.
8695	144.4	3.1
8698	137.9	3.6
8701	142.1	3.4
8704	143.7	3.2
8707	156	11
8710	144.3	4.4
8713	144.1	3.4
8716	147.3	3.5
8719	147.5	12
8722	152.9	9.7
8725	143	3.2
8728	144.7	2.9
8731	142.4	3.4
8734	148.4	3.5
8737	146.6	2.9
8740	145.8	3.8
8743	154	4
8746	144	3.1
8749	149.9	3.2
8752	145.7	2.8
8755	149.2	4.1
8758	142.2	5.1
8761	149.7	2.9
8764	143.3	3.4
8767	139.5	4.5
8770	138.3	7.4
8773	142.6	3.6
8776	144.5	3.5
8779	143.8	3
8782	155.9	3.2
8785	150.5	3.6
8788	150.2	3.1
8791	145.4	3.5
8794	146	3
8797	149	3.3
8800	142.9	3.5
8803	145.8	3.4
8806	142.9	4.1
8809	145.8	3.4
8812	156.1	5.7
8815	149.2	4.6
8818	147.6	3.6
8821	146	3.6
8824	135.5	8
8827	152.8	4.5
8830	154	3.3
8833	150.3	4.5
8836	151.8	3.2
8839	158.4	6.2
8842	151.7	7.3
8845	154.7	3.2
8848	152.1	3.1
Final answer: 156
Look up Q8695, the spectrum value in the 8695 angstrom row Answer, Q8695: 144.4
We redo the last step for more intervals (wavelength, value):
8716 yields 147.3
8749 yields 149.9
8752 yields 145.7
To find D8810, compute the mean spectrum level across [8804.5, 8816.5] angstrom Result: 148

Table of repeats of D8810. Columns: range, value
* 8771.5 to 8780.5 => 144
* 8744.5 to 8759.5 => 146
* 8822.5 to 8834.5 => 148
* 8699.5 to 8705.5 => 143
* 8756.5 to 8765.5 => 145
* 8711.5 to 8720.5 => 146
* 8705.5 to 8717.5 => 148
